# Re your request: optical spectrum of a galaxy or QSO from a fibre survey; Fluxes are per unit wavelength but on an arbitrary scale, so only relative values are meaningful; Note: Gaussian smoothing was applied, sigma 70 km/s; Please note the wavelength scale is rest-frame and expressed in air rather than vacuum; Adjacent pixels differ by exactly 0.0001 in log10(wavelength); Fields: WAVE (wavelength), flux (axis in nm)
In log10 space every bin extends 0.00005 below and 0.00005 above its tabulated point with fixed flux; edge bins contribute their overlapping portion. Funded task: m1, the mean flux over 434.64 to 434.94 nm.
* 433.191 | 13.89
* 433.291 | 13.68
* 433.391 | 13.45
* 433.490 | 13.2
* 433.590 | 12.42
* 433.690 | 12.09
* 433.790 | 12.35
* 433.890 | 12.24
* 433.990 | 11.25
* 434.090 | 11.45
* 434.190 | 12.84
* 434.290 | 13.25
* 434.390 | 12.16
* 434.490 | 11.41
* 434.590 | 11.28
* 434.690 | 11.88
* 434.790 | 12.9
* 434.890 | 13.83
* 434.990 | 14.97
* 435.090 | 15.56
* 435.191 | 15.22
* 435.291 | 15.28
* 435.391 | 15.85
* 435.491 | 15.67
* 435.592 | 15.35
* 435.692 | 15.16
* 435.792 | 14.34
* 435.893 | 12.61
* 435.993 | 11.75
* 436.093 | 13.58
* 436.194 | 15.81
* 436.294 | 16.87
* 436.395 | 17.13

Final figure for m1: 12.9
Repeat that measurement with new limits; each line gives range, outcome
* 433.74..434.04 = 11.9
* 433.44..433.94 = 12.5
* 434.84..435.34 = 15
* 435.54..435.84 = 15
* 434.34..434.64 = 11.6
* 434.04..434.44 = 12.4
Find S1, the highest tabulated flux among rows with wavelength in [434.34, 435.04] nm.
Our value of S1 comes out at 14.97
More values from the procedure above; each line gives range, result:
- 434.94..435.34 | 15.56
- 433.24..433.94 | 13.68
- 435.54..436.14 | 15.35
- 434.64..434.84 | 12.9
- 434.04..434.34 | 13.25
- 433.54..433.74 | 12.42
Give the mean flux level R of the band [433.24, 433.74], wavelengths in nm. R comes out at 13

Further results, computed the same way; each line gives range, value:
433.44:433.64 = 12.8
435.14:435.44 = 15.4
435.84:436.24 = 13.4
